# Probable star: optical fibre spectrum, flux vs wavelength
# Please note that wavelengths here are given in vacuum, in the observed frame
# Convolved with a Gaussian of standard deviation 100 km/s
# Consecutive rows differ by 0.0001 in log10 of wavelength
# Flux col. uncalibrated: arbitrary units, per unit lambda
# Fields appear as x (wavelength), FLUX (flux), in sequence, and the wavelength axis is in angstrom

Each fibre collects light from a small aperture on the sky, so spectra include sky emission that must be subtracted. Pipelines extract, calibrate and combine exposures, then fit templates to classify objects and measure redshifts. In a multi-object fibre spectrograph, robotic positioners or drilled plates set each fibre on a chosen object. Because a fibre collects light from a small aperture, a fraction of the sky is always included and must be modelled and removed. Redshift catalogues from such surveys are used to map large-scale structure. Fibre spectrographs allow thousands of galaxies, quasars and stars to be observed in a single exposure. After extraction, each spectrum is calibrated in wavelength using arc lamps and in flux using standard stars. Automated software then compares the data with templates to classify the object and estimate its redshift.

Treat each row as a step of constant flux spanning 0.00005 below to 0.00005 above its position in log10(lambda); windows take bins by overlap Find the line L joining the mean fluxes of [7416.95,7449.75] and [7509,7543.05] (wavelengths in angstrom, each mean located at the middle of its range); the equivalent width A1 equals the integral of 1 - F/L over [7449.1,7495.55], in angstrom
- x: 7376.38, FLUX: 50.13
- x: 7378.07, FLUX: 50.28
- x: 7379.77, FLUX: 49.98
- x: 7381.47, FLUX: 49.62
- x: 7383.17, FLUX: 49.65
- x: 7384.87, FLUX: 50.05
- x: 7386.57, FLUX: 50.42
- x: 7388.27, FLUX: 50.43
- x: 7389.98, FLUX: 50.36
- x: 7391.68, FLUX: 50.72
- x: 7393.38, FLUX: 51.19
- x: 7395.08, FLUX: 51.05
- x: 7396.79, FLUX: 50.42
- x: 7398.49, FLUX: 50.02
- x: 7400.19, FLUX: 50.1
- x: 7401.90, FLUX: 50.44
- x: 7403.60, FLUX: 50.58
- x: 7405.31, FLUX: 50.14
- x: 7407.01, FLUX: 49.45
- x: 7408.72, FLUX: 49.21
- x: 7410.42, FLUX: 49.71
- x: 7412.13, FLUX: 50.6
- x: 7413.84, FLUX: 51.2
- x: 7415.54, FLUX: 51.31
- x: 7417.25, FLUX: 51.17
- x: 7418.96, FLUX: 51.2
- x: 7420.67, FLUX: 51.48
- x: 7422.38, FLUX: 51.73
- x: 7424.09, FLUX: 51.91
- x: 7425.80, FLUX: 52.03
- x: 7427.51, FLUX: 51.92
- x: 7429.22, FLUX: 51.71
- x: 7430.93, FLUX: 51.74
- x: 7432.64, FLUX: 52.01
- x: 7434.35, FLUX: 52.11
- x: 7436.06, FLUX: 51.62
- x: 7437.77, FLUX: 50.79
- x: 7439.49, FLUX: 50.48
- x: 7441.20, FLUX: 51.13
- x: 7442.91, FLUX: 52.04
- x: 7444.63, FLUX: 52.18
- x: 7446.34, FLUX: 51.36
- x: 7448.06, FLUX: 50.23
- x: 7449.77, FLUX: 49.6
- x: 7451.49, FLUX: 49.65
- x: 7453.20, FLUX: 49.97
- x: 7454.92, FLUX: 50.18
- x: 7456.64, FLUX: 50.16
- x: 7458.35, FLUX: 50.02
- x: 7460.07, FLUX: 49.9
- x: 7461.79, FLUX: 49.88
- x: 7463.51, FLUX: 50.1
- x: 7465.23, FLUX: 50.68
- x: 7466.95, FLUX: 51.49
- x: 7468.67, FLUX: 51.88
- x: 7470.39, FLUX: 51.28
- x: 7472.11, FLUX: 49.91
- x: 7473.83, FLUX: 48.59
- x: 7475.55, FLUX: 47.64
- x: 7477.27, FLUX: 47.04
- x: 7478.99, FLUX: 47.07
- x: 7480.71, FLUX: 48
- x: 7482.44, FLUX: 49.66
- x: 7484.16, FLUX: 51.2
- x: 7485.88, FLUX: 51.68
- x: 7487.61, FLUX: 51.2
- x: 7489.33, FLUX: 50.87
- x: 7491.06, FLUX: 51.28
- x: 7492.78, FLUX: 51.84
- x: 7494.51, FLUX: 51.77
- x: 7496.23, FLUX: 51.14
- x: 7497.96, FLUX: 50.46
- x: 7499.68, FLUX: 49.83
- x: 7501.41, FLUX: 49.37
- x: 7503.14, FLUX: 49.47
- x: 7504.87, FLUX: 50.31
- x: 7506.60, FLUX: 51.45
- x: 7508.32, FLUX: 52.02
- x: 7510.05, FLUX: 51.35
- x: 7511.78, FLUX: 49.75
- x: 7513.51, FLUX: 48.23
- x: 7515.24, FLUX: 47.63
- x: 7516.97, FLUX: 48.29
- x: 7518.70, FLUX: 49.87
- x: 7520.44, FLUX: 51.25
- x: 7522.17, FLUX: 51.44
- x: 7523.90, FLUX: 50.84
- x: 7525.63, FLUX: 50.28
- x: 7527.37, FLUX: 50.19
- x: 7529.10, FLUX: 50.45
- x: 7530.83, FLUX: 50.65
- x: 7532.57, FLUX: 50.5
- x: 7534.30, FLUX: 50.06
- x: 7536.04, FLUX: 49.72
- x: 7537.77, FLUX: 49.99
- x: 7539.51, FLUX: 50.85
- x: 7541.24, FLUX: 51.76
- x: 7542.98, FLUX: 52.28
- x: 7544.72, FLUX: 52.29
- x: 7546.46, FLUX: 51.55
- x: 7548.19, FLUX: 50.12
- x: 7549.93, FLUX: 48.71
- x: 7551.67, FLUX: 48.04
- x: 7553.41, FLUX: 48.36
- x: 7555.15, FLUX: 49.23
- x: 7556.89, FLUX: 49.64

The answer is 0.8 angstrom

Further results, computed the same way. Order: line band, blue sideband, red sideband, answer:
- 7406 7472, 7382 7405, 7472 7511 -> -0.83 angstrom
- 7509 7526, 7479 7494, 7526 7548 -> 0.27 angstrom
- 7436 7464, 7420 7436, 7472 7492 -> 0.21 angstrom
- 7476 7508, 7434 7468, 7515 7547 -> 0.26 angstrom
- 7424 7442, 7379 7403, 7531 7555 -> -0.45 angstrom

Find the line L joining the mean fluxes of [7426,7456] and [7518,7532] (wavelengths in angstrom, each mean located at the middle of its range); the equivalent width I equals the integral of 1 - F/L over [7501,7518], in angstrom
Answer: 0.3 angstrom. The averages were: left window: 51.1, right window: 50.6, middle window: 49.8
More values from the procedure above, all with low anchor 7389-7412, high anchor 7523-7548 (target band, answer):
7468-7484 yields 0.5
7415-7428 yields -0.3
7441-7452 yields -0.1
